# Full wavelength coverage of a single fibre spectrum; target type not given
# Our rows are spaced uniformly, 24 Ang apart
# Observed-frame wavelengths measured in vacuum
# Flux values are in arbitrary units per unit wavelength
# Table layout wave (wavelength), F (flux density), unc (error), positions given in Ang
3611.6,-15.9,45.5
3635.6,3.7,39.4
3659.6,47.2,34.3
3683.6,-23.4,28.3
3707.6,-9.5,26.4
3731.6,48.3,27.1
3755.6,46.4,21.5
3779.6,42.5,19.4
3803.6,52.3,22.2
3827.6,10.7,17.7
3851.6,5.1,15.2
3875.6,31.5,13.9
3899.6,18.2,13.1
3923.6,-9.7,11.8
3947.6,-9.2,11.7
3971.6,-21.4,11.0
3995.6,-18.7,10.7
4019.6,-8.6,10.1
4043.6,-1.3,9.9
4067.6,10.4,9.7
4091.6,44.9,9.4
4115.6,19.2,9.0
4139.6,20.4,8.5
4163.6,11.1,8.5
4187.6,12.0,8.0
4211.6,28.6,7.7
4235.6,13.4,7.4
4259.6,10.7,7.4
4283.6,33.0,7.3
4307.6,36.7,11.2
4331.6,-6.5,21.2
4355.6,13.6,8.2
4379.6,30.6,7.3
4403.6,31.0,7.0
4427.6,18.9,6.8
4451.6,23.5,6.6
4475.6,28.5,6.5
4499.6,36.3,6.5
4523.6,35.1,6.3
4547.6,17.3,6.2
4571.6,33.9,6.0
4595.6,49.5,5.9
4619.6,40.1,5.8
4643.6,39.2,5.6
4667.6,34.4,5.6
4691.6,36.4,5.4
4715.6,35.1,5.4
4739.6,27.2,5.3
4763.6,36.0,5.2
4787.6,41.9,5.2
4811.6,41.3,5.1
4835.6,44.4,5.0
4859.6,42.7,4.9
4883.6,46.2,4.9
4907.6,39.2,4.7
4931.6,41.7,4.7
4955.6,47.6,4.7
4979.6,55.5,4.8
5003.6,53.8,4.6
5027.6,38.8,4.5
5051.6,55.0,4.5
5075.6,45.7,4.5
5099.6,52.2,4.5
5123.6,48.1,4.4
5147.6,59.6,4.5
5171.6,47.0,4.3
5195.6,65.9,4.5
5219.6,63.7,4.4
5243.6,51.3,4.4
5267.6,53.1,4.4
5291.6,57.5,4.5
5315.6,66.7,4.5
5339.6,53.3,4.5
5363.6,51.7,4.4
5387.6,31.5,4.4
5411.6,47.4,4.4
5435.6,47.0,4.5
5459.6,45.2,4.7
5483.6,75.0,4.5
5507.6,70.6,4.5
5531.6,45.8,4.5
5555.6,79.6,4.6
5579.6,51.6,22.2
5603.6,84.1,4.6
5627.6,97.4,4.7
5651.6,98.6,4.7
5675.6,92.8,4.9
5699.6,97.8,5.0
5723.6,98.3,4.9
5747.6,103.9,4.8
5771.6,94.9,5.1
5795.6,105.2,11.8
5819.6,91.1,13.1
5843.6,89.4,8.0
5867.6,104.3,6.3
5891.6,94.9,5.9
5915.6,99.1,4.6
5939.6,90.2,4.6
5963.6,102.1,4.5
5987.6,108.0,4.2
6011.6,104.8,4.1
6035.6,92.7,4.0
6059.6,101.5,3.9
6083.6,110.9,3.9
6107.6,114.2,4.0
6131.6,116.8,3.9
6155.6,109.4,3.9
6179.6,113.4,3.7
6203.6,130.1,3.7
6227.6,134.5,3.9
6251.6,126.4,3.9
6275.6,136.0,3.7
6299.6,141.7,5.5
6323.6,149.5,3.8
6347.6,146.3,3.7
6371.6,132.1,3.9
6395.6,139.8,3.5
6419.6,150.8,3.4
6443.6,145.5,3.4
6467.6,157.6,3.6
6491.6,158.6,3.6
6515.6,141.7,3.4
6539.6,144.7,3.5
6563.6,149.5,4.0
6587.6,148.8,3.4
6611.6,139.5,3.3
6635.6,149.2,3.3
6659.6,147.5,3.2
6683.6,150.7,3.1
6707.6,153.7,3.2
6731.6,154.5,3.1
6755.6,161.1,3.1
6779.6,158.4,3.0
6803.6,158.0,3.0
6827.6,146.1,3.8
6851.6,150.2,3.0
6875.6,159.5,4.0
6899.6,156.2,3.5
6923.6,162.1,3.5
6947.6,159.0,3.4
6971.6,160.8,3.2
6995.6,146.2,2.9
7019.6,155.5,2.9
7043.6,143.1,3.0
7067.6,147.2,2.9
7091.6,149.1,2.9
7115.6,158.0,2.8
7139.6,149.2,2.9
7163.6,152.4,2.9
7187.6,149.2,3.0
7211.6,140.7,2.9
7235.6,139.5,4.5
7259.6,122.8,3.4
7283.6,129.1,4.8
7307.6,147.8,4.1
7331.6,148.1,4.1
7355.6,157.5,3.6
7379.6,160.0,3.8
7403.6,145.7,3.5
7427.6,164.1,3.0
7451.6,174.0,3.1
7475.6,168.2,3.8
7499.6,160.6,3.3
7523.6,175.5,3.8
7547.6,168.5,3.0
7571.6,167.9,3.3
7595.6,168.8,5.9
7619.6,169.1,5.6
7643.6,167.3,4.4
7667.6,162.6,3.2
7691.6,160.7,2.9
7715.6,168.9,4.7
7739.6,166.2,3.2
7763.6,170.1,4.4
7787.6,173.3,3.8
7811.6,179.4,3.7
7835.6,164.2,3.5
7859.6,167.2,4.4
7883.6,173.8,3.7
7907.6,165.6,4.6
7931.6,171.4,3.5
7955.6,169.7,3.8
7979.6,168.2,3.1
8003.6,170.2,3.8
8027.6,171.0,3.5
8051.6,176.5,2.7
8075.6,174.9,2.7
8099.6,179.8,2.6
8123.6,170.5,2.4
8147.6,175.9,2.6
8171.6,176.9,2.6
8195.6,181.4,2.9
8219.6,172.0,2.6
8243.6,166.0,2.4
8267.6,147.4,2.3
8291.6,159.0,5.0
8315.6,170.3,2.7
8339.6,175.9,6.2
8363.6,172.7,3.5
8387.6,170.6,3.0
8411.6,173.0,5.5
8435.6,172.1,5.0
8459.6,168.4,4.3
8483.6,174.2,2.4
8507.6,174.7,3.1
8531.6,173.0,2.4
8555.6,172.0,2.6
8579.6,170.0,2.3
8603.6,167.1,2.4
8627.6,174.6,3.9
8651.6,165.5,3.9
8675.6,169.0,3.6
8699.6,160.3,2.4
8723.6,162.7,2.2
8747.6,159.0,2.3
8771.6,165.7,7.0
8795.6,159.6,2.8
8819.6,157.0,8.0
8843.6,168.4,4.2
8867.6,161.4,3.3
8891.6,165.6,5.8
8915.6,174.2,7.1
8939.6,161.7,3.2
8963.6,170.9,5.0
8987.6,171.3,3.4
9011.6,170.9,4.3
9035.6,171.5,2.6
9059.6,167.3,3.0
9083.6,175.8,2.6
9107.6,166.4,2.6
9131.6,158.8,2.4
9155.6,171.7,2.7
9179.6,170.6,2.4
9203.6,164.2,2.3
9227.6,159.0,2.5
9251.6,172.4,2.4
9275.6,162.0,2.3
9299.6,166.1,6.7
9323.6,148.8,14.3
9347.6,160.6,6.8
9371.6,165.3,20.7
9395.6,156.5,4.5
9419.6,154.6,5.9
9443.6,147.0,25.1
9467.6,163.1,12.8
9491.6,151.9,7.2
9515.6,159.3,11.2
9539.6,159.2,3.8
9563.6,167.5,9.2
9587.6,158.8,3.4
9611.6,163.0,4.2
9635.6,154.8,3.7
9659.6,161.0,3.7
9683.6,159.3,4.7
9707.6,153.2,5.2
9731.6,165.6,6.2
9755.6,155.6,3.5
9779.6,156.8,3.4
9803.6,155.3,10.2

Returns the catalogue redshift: 0.40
